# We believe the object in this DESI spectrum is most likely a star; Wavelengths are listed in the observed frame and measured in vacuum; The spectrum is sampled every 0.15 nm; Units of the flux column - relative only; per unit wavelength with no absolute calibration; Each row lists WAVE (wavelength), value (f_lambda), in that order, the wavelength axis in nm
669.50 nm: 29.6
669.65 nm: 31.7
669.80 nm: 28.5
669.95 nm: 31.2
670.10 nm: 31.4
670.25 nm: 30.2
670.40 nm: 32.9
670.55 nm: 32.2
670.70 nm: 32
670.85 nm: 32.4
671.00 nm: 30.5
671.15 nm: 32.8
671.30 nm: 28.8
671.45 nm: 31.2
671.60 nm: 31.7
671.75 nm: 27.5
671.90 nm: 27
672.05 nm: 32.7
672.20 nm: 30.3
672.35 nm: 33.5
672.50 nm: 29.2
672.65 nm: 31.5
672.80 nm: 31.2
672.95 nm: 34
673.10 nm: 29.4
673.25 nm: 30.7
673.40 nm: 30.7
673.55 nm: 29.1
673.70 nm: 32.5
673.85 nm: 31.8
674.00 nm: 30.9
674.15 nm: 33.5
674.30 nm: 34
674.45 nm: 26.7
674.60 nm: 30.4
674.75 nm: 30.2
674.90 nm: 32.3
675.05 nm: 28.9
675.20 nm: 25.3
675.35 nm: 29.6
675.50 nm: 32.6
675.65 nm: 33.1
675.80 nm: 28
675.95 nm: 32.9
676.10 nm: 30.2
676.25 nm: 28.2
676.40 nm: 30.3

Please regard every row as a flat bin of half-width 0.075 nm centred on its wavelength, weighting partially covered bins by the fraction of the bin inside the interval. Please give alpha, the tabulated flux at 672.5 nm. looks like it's 29.2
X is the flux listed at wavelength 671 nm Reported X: 30.5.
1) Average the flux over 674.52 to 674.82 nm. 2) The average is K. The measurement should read 30.2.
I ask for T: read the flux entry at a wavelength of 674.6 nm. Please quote 30.4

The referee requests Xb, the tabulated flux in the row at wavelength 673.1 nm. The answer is 29.4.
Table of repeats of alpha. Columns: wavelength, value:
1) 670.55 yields 32.2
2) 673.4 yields 30.7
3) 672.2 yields 30.3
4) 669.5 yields 29.6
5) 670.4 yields 32.9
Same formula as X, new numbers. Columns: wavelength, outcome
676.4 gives 30.3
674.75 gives 30.2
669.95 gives 31.2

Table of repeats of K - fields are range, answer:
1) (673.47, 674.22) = 31.5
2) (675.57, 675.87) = 30.6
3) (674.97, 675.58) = 29.2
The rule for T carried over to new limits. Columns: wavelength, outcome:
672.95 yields 34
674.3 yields 34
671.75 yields 27.5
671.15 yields 32.8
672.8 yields 31.2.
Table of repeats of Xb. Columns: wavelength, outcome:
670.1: 31.4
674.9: 32.3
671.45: 31.2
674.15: 33.5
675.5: 32.6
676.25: 28.2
